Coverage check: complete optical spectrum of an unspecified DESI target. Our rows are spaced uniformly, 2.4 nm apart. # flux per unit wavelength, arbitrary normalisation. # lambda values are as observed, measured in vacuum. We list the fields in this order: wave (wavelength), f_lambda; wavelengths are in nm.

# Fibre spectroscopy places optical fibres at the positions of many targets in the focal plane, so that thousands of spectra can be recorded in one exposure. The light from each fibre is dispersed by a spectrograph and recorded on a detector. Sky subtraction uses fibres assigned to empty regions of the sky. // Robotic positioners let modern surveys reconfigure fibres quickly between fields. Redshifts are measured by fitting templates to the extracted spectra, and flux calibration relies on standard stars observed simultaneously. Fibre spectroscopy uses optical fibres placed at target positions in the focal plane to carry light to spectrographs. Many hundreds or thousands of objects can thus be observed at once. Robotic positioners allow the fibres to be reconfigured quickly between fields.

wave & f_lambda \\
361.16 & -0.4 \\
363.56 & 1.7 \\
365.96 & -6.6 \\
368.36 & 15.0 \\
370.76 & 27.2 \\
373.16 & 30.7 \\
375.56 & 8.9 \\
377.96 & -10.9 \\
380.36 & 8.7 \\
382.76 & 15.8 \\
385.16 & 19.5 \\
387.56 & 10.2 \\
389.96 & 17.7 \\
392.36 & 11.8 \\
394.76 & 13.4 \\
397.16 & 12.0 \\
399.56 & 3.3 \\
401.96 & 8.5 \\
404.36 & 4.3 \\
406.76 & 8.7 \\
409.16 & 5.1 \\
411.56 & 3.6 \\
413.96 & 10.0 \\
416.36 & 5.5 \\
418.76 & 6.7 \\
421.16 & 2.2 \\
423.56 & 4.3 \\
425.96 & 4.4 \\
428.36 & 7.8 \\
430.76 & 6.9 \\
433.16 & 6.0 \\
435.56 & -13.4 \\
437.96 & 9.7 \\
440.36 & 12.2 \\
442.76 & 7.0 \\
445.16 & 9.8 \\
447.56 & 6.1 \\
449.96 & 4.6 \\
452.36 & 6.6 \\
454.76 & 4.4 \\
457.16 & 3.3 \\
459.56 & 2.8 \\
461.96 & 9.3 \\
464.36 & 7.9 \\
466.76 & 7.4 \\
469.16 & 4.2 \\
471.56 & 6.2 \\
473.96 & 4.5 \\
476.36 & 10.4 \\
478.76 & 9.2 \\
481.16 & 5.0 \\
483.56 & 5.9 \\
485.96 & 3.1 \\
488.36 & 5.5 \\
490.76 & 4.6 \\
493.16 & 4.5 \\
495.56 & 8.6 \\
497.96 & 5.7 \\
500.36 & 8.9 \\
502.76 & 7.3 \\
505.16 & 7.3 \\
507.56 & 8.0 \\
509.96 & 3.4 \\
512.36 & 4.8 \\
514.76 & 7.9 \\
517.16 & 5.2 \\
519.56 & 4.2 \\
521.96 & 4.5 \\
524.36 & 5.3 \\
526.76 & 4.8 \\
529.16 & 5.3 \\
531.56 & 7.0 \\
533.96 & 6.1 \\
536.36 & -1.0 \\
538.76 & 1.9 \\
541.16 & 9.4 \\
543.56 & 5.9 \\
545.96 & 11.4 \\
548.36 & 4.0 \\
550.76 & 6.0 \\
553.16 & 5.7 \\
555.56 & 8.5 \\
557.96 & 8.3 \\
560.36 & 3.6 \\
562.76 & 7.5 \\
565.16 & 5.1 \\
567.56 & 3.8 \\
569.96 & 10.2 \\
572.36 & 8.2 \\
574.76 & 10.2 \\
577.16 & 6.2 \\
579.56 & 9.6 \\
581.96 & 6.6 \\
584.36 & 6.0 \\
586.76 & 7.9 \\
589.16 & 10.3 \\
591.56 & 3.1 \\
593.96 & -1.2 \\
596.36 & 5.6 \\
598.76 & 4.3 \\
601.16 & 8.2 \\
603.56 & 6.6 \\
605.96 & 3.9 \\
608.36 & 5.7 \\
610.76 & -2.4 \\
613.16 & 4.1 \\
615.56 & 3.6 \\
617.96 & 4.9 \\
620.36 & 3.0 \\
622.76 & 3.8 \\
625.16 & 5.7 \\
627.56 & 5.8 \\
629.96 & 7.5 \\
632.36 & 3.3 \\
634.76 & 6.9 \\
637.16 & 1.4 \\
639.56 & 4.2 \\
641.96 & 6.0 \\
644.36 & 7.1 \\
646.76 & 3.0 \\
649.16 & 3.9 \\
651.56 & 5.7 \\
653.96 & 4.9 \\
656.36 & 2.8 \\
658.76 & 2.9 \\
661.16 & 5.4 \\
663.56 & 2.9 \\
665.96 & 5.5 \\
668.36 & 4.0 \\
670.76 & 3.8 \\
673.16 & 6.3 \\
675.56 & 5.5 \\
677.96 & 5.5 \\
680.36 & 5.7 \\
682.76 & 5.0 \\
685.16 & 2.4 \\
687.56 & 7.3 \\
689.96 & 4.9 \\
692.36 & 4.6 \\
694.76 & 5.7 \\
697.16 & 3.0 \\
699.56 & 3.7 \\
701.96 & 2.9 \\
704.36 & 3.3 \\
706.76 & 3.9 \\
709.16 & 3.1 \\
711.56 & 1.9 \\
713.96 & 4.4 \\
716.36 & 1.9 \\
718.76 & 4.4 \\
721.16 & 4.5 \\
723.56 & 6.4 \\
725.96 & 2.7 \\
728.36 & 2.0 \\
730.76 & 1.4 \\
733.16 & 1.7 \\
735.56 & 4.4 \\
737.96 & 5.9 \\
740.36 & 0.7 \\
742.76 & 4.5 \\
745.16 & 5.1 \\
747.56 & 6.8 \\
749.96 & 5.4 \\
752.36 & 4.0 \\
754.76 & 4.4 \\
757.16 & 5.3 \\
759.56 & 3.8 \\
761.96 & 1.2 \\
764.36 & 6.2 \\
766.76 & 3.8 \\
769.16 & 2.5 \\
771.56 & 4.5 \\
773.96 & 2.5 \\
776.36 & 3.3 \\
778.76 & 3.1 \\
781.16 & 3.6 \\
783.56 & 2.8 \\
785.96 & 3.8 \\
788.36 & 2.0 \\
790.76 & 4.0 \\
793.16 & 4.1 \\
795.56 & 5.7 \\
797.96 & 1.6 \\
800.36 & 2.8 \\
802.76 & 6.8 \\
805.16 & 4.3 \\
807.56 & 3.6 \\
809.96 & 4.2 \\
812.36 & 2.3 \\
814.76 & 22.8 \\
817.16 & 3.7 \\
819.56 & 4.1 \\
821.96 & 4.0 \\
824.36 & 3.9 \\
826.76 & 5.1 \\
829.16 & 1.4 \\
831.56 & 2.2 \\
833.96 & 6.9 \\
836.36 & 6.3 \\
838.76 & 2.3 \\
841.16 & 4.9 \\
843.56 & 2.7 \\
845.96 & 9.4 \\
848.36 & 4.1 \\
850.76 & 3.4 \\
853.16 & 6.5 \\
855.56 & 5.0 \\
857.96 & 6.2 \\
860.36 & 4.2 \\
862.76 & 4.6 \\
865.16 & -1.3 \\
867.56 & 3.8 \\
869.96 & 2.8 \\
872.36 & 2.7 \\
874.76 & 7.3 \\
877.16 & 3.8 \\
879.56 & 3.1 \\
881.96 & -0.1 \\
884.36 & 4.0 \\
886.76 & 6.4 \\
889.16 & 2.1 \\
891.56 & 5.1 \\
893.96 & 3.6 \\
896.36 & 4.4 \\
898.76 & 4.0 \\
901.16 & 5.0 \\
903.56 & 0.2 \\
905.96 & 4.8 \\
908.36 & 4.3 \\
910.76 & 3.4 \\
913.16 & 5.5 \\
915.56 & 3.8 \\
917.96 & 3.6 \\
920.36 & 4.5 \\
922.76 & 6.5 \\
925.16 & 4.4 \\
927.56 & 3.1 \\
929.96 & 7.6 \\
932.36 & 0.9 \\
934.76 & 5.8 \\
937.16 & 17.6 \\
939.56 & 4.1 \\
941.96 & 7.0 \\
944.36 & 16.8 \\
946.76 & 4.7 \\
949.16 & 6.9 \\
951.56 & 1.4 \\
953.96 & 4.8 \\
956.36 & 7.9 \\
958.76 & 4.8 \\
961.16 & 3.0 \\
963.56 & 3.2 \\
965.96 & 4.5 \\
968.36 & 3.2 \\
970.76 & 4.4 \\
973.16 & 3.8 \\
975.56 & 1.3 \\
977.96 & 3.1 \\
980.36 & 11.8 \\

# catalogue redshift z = 1.186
